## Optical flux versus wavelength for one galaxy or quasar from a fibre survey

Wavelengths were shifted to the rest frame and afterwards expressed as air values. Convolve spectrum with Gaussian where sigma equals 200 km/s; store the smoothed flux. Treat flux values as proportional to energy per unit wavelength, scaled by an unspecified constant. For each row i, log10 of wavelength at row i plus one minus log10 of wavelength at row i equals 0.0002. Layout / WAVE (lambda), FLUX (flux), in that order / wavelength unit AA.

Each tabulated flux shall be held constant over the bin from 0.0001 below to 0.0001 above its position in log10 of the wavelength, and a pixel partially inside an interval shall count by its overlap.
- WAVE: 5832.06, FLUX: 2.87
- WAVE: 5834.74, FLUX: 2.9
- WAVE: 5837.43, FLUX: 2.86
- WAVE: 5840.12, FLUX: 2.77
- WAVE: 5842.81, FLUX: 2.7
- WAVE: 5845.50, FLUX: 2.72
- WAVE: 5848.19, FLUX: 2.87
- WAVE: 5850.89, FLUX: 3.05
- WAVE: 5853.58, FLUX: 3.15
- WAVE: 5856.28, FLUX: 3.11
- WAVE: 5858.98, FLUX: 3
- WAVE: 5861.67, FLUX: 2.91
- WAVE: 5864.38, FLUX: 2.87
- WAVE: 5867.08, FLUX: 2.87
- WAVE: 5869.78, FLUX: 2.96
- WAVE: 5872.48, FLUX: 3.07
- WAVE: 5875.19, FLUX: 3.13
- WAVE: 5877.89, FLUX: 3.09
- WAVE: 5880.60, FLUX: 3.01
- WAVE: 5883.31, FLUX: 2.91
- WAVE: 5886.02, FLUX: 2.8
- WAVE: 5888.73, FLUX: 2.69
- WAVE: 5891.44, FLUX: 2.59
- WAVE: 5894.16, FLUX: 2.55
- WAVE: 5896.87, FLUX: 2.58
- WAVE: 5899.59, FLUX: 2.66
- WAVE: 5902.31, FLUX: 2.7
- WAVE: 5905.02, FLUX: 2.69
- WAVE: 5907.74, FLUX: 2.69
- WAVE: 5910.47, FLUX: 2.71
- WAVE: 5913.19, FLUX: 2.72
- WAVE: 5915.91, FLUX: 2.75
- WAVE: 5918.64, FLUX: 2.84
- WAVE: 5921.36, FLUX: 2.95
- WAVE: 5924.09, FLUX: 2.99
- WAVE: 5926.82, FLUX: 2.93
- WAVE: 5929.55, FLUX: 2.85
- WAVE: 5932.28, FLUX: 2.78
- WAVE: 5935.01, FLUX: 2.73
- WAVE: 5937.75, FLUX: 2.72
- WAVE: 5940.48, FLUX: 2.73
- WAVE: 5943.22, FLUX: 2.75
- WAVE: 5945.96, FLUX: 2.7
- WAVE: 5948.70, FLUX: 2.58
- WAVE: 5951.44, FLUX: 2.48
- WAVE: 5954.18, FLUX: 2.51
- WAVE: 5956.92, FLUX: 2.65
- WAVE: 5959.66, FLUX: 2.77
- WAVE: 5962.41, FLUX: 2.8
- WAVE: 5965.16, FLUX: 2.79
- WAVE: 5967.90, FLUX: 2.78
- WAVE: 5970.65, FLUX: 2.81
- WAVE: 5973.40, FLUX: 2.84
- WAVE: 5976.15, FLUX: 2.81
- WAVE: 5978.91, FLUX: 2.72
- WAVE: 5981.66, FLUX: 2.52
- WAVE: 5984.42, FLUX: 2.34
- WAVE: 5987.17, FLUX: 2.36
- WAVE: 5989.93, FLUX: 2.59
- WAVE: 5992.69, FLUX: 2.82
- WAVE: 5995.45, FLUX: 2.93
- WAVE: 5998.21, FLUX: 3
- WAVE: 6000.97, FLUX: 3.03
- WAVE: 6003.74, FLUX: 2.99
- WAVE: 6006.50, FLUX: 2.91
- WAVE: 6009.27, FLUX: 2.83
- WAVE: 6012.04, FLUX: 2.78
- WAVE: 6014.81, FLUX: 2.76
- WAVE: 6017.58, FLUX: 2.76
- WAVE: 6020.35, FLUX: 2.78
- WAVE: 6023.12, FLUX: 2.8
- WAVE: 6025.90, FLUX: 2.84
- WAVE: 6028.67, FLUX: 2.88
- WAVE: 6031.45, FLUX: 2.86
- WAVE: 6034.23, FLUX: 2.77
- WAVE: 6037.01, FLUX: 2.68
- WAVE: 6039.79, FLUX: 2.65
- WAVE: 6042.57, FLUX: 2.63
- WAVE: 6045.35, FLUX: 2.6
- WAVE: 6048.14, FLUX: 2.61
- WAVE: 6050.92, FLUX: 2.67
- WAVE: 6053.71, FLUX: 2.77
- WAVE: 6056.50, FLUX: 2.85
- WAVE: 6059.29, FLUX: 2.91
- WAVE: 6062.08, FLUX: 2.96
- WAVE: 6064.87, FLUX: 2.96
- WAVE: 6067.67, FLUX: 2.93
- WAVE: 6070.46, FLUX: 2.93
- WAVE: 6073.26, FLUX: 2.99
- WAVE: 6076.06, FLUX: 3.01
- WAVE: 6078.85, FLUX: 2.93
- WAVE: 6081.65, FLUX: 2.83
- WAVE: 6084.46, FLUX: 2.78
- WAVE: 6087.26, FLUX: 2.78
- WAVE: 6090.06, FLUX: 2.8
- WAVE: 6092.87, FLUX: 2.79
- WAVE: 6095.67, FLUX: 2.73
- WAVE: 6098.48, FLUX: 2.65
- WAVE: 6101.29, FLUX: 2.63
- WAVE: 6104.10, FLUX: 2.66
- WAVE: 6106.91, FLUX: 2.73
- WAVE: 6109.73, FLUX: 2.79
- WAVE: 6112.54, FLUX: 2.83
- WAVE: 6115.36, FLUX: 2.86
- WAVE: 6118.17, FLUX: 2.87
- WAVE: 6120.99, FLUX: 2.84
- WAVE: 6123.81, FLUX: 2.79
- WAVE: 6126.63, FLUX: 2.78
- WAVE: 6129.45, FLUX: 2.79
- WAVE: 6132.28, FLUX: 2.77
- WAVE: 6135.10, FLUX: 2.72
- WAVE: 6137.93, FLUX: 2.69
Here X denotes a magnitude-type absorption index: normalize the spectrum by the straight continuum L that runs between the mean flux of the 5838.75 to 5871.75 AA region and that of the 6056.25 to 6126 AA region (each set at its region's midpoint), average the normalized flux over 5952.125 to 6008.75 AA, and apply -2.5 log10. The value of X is 0.05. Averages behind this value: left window 2.92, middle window 2.75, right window 2.83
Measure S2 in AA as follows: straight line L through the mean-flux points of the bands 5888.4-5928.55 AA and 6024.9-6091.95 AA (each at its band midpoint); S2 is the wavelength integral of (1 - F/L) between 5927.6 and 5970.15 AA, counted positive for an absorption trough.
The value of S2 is 0.72 AA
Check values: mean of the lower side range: 2.74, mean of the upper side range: 2.82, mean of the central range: 2.71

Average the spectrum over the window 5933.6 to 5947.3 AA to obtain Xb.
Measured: 2.73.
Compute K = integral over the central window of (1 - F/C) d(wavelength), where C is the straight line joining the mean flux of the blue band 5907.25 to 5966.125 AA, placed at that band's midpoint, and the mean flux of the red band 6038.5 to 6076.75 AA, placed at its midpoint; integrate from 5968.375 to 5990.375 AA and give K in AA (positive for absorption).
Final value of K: 1.1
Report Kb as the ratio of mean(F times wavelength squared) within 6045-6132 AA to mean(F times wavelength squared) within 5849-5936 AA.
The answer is 1.05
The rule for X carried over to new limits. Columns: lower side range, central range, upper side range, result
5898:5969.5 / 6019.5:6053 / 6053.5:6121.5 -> 0.028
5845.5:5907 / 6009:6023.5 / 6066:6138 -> 0.019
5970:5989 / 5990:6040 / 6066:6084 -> -0.040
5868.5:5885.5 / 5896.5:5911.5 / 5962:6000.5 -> 0.103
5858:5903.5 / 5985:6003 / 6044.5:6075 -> 0.025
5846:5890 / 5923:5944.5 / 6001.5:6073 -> 0.037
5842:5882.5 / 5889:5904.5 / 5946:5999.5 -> 0.101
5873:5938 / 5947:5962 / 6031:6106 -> 0.073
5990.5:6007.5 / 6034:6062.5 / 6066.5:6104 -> 0.055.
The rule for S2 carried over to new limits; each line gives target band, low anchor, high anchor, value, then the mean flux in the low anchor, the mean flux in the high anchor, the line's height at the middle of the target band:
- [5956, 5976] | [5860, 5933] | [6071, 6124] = 0.3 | 2.83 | 2.81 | 2.82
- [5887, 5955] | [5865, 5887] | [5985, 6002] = 4.2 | 2.98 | 2.76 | 2.9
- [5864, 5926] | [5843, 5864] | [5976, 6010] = 1.6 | 2.95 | 2.75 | 2.89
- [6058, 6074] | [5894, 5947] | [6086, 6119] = -1.1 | 2.76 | 2.76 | 2.76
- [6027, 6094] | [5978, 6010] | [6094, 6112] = -2.2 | 2.75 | 2.71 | 2.72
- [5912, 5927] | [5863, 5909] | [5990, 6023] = -0.2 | 2.82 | 2.86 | 2.83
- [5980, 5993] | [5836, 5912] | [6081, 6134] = 1.4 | 2.85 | 2.77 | 2.81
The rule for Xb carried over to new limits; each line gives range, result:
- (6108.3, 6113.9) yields 2.81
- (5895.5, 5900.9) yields 2.62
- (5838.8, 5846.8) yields 2.73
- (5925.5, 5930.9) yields 2.89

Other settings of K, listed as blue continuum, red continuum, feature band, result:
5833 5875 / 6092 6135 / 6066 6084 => -0.9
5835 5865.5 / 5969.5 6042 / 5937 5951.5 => 0.8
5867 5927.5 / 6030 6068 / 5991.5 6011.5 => -1.0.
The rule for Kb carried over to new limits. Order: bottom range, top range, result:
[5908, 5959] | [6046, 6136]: 1.08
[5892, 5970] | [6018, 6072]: 1.06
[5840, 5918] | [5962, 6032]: 1.02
